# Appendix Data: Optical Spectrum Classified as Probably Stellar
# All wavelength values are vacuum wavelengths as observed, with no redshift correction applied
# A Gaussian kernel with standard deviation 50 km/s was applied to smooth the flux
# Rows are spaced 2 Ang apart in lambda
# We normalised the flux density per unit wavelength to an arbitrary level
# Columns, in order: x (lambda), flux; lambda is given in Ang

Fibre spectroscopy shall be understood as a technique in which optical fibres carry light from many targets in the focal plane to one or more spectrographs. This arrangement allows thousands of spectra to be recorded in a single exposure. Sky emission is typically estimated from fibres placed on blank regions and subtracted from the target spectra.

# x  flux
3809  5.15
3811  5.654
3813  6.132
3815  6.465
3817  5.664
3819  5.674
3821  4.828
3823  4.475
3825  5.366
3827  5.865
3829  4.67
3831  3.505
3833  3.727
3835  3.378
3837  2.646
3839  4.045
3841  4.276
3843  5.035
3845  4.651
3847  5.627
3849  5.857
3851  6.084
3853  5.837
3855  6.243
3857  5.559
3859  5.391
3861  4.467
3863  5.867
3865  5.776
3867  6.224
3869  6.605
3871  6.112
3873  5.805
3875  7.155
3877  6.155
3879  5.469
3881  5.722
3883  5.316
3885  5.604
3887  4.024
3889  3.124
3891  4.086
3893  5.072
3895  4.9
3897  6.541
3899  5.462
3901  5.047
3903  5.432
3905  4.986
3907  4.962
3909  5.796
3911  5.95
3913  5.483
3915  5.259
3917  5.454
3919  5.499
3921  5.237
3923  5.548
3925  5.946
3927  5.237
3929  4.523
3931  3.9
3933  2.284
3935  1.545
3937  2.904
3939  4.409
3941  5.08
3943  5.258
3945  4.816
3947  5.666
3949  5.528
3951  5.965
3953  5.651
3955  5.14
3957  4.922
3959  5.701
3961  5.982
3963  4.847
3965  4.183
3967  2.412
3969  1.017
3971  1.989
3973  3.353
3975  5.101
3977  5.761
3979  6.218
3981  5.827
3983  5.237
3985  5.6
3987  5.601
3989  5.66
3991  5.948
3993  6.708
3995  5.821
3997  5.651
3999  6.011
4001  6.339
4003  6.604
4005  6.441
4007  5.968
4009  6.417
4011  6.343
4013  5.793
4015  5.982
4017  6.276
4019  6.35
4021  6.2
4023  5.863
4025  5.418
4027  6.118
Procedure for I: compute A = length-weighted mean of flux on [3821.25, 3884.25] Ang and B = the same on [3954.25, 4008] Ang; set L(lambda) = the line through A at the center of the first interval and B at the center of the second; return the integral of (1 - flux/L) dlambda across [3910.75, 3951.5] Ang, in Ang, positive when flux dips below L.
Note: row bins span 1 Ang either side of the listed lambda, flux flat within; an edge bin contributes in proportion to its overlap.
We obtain 3.2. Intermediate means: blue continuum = 5.25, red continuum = 5.19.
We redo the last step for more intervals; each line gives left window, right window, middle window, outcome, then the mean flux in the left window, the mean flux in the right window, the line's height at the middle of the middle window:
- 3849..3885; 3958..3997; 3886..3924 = 2.58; 5.86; 4.91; 5.54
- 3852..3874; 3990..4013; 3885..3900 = 2.77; 5.81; 6.19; 5.89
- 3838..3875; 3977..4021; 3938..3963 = 2.36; 5.57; 6.04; 5.88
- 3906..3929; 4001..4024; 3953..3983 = 6.79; 5.45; 6.21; 5.85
